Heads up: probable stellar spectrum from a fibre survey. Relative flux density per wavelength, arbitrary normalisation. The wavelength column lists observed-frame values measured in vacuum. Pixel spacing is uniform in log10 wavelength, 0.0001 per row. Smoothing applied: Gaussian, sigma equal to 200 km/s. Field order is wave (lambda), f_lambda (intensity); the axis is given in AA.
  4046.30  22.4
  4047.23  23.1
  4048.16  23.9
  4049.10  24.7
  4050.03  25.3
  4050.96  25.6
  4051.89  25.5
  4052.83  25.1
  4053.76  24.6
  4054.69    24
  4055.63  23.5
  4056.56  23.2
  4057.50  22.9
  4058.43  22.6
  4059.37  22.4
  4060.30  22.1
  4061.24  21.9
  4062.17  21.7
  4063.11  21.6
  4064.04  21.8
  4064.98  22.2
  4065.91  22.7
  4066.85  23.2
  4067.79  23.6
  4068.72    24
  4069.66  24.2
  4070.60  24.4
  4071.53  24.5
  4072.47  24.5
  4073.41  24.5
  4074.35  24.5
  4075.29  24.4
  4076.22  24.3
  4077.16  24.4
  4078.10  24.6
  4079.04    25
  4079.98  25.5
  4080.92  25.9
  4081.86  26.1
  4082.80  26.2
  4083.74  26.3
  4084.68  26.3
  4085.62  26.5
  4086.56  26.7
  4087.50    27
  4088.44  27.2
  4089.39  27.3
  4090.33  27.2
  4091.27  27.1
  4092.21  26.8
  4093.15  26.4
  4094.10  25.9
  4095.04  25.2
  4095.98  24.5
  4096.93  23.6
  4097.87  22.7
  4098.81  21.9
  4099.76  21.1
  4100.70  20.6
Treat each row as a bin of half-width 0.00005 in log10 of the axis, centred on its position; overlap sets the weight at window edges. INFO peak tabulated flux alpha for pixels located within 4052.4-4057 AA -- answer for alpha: 25.1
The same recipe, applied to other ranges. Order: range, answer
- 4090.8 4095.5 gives 27.1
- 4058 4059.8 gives 22.6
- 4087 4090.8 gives 27.3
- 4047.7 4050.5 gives 25.3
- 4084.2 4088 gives 27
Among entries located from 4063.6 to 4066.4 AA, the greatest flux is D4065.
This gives 22.7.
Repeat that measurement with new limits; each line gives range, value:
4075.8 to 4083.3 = 26.2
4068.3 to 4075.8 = 24.5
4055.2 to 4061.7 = 23.5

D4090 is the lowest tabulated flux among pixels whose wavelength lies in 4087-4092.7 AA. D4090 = 26.8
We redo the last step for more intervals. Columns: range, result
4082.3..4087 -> 26.2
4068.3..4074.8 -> 24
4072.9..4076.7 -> 24.3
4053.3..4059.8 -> 22.4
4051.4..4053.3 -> 25.1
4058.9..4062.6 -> 21.7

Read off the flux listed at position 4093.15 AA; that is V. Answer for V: 26.4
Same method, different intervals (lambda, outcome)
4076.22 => 24.3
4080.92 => 25.9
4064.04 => 21.8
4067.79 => 23.6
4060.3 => 22.1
